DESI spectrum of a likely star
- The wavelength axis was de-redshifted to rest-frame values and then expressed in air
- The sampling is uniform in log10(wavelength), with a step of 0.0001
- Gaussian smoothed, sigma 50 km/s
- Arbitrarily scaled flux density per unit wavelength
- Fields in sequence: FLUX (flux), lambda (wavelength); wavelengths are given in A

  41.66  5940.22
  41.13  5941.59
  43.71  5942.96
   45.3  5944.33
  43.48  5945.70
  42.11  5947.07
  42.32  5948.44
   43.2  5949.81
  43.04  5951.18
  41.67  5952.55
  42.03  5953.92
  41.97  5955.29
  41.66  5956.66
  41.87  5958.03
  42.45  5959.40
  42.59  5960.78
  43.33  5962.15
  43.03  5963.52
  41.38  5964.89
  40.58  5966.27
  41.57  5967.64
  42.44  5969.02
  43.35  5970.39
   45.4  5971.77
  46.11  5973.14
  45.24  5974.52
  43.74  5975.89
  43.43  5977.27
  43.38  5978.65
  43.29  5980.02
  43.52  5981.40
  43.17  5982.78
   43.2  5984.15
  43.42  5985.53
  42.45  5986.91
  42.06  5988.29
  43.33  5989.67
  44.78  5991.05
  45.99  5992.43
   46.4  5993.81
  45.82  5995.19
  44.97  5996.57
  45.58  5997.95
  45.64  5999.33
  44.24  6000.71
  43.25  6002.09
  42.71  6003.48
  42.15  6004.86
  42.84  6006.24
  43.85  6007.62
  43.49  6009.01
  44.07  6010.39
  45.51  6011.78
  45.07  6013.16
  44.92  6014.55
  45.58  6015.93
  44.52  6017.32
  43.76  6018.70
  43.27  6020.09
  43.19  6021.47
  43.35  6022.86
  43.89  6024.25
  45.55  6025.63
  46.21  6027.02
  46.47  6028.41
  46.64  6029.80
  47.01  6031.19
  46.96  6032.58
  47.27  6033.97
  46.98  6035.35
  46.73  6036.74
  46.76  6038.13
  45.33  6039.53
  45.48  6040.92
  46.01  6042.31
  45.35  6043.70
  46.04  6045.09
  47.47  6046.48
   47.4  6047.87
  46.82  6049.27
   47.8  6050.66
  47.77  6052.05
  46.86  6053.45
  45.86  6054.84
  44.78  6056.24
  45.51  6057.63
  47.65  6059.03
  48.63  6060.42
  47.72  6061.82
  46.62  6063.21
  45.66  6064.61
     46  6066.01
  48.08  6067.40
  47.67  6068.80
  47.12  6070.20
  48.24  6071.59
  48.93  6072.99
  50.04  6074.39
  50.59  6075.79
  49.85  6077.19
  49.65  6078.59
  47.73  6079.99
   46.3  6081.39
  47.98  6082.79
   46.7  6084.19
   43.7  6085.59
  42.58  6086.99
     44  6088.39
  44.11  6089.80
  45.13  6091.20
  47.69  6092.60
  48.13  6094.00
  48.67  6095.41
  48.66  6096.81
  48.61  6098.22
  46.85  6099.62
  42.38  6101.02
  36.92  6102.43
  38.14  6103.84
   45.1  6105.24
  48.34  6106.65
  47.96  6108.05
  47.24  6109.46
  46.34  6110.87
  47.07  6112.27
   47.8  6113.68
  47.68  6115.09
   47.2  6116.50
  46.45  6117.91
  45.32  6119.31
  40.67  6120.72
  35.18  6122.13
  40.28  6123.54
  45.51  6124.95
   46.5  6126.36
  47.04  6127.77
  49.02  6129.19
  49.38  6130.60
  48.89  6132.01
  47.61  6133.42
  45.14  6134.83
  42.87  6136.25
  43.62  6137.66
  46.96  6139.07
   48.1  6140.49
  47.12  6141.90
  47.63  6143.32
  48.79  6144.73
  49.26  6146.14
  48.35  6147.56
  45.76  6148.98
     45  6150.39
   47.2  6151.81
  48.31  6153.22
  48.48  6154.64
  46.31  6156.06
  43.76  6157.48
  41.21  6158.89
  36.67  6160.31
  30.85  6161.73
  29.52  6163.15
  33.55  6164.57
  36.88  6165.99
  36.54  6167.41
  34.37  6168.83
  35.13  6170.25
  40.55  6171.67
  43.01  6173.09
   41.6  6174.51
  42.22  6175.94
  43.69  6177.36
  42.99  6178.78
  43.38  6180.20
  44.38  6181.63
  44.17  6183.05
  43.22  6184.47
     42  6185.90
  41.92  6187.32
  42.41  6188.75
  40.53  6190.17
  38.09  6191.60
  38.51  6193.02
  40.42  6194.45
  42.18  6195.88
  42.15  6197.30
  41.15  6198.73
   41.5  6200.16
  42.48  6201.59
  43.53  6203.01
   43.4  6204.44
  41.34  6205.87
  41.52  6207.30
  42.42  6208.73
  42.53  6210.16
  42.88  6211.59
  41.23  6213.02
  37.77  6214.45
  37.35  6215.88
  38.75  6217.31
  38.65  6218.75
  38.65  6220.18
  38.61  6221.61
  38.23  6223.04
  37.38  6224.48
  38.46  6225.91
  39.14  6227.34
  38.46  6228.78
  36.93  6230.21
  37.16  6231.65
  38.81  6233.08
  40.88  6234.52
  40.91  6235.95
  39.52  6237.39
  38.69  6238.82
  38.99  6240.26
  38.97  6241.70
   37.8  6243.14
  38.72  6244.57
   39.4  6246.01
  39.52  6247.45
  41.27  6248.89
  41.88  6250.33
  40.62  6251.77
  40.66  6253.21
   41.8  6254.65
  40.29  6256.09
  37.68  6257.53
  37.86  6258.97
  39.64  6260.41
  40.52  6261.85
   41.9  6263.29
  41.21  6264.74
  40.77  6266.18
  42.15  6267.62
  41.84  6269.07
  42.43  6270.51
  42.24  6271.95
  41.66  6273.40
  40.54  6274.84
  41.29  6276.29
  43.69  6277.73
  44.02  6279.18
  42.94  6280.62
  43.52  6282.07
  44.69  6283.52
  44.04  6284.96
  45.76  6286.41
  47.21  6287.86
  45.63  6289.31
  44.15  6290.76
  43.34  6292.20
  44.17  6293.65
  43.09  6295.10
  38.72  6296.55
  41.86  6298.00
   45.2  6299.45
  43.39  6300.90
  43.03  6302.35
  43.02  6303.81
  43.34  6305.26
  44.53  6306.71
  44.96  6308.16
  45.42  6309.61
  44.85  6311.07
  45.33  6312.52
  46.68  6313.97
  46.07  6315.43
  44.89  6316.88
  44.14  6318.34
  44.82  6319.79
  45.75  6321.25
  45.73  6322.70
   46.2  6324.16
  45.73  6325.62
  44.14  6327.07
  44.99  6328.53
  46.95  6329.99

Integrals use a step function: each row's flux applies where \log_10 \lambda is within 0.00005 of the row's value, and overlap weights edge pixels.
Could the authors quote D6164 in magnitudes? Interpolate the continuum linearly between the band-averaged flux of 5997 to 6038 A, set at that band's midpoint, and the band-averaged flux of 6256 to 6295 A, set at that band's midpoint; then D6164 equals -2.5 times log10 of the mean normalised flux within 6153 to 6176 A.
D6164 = 0.117 mag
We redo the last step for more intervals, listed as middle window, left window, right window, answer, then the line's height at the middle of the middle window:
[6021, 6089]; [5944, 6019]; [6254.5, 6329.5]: -0.08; 43.5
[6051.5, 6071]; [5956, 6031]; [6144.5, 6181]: -0.09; 43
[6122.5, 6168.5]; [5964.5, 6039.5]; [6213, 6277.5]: -0.06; 41.6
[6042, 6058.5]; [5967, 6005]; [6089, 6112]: -0.04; 44.9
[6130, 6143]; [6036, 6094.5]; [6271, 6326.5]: -0.01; 46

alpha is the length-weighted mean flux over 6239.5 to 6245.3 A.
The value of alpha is 38.6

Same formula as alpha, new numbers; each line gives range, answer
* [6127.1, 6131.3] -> 48.4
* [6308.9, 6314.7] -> 45.5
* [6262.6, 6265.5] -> 41.5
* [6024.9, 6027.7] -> 45.9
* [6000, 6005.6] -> 43.1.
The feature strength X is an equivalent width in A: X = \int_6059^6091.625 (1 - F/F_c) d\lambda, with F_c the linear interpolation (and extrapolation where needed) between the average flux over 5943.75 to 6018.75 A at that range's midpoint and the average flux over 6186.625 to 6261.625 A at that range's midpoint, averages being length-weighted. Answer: -3.8 A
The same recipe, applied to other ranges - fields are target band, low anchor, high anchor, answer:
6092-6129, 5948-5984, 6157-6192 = -4.2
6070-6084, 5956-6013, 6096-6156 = -1.1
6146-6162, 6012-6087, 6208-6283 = -0.5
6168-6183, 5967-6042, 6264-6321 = 0.9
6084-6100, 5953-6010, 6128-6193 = -1.1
